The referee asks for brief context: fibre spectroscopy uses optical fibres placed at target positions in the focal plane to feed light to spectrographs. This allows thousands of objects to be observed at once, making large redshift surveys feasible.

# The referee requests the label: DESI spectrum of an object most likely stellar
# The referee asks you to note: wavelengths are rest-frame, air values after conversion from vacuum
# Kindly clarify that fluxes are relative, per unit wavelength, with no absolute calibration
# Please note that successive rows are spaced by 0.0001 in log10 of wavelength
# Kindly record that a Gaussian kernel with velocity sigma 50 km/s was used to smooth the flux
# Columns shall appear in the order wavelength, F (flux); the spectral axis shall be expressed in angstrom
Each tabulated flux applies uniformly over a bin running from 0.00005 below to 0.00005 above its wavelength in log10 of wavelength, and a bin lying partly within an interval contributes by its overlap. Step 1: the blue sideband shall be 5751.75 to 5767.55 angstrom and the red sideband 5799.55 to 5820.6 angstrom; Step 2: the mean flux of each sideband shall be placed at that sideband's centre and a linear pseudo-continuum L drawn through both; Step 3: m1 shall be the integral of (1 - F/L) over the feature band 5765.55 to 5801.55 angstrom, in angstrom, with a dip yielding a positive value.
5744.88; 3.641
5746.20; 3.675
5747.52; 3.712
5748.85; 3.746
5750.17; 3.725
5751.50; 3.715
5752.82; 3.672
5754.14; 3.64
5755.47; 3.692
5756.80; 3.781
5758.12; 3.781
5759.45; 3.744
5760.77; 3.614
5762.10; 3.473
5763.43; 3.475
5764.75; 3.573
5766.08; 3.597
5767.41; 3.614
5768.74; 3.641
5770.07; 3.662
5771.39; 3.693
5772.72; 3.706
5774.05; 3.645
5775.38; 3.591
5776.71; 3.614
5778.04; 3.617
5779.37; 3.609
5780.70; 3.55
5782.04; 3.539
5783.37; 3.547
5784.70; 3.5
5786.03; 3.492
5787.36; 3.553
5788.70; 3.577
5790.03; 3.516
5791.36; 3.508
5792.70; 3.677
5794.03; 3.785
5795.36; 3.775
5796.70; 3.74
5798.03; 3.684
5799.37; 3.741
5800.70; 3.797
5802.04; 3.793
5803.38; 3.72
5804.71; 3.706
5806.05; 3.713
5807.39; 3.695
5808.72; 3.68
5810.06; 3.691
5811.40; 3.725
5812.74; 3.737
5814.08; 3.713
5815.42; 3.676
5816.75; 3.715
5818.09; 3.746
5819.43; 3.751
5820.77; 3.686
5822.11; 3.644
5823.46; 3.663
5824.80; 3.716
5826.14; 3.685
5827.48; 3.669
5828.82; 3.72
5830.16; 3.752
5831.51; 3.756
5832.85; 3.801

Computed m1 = 0.5 angstrom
